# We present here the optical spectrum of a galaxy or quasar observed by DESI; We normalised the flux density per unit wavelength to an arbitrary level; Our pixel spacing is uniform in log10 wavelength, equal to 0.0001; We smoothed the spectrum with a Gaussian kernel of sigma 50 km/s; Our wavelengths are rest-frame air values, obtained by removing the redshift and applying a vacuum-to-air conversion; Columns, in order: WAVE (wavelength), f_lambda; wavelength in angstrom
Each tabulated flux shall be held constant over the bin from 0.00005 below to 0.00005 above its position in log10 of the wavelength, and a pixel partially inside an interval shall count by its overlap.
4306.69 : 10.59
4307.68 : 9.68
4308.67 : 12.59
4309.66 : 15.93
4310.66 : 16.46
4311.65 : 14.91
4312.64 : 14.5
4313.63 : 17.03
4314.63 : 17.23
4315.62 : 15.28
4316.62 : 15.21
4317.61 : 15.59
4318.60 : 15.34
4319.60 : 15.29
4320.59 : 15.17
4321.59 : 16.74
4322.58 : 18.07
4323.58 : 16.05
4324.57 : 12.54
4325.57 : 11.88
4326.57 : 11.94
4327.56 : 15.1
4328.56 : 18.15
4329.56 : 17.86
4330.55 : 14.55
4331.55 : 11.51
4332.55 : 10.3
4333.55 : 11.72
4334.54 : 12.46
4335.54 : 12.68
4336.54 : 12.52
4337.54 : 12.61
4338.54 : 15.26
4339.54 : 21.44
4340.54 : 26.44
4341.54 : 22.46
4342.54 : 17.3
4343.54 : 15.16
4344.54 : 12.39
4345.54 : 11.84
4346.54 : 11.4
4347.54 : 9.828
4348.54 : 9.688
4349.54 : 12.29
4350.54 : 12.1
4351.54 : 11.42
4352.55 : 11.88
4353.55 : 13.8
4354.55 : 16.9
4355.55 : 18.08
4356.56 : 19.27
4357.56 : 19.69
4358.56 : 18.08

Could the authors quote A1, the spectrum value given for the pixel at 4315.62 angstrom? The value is 15.28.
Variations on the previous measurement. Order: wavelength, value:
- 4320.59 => 15.17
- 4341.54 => 22.46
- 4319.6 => 15.29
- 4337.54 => 12.61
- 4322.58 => 18.07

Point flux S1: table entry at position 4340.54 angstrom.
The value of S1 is 26.44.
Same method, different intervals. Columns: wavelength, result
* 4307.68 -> 9.68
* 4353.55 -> 13.8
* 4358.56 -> 18.08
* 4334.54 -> 12.46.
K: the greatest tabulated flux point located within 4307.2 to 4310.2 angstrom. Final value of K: 15.93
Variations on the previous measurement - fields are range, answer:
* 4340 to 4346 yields 26.44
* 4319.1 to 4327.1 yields 18.07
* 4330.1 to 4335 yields 14.55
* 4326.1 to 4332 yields 18.15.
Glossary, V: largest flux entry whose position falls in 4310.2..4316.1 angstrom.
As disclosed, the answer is 17.23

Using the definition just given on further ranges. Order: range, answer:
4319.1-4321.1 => 15.29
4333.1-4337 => 12.68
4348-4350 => 12.29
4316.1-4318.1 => 15.59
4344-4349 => 12.39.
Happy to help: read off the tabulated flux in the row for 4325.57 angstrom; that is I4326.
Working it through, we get 11.88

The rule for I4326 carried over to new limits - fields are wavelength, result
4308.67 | 12.59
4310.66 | 16.46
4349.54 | 12.29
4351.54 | 11.42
